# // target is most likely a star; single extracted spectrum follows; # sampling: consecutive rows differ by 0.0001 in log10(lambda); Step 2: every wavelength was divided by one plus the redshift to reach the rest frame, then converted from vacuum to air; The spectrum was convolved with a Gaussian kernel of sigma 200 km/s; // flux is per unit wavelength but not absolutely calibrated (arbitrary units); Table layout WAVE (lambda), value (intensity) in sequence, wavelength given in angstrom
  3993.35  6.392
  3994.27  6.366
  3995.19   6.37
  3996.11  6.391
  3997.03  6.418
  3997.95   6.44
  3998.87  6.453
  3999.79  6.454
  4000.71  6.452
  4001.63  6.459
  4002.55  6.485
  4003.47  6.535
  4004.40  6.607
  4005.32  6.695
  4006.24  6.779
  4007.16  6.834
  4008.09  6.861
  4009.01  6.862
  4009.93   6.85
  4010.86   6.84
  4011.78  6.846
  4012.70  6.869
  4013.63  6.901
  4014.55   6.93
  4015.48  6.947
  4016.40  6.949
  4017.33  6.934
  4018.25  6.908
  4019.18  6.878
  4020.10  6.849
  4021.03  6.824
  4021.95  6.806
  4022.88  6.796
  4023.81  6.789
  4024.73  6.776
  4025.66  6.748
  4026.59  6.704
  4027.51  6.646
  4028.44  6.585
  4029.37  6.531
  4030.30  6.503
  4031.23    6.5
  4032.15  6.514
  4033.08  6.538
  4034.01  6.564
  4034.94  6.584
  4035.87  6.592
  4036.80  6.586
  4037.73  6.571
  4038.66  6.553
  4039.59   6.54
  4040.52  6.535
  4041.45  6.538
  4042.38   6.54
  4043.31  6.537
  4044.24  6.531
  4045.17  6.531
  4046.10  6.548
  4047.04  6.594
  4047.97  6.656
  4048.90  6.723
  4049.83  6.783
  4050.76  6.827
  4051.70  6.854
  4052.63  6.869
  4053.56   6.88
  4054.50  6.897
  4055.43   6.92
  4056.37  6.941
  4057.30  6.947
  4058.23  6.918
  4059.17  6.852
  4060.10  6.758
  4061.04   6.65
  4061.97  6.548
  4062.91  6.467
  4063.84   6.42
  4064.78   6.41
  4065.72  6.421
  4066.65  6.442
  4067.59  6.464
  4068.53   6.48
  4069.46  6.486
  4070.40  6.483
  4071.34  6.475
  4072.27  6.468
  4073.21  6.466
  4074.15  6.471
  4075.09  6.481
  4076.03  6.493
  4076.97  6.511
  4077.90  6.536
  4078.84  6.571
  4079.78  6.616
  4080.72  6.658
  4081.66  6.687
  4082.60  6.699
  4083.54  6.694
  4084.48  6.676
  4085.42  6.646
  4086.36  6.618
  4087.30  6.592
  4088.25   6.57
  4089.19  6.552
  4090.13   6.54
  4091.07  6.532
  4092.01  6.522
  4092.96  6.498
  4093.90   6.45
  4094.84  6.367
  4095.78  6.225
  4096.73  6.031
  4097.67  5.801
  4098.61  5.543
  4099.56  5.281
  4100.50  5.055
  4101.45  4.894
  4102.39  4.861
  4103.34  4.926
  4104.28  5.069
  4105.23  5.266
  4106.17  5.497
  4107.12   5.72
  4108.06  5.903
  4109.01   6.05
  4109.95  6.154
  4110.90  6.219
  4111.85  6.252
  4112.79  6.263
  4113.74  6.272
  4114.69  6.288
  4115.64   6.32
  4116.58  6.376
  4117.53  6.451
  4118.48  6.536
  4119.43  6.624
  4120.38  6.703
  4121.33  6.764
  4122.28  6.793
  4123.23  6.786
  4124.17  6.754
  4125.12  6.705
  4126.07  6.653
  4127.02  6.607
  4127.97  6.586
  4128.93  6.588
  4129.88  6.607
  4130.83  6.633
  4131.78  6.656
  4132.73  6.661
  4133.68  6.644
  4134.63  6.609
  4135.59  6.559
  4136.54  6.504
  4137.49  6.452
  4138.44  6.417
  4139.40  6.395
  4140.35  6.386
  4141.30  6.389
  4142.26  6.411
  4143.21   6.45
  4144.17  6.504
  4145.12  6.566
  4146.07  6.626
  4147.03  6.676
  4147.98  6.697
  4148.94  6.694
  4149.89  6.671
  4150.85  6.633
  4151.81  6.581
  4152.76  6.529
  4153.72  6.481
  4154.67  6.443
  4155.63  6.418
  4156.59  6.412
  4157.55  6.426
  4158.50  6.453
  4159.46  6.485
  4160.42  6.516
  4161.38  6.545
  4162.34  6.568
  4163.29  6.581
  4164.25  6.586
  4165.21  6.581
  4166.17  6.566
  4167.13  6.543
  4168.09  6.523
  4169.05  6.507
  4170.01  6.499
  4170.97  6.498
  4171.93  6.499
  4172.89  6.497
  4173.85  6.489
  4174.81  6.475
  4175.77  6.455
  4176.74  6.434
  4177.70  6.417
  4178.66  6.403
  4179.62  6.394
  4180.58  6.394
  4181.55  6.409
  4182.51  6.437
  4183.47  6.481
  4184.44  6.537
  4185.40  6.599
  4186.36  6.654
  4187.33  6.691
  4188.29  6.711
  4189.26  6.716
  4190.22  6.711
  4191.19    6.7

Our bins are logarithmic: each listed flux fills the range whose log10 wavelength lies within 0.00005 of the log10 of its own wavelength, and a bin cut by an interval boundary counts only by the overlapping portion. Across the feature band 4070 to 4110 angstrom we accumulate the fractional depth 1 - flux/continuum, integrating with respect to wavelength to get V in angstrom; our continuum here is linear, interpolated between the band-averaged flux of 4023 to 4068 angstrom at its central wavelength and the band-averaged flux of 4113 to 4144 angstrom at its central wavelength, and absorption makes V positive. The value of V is 2.6 angstrom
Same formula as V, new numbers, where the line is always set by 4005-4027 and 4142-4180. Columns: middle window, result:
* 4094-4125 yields 2.9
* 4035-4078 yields 0.9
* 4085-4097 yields 0.4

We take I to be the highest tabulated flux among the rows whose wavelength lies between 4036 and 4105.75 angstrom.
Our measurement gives 6.947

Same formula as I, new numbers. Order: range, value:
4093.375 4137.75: 6.793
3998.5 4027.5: 6.949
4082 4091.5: 6.699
